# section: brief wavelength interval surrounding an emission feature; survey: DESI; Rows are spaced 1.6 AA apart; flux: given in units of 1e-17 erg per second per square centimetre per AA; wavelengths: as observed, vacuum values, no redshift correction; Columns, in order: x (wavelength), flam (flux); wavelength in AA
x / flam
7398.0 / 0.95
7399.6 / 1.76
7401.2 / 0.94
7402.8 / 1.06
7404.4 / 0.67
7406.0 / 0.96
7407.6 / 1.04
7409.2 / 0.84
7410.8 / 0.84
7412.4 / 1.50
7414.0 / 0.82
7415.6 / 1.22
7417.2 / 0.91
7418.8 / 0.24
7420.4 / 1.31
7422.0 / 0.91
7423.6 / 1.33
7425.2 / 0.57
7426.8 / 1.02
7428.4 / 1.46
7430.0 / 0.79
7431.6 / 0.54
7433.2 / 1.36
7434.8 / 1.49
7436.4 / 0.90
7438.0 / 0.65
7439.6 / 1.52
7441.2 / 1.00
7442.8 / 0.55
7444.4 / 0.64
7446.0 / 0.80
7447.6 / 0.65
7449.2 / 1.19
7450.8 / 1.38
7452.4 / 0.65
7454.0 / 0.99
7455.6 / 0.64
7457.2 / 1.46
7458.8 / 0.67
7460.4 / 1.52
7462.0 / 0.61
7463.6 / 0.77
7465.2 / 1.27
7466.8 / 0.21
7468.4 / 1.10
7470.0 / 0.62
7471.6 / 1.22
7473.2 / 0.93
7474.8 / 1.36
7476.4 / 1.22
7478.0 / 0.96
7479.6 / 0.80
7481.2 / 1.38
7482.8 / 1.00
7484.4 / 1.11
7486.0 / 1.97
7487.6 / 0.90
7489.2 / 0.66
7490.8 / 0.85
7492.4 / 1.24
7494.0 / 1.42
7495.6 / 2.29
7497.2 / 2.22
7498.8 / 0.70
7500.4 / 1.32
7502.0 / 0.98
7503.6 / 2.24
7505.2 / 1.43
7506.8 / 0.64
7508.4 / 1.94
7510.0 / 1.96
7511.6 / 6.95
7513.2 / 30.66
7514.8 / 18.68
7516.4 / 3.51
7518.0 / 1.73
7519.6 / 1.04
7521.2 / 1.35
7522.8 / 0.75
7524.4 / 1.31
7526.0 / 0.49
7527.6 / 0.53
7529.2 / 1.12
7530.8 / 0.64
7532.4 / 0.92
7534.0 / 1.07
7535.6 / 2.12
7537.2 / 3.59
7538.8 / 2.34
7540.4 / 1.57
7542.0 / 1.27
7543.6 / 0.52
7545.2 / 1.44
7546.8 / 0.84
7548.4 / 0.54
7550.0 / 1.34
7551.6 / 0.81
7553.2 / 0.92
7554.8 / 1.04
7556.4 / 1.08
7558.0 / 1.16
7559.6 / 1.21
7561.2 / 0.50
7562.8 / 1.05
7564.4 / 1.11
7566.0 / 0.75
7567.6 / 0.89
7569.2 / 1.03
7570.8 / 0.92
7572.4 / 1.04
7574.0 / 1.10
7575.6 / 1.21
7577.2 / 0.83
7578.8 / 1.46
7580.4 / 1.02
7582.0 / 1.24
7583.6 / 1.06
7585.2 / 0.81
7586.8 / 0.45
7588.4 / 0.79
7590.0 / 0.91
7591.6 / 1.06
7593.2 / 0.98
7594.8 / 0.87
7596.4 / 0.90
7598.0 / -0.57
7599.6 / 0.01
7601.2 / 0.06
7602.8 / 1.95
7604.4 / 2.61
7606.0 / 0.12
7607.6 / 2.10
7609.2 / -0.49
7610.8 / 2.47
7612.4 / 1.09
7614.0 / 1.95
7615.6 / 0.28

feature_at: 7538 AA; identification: [N II]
